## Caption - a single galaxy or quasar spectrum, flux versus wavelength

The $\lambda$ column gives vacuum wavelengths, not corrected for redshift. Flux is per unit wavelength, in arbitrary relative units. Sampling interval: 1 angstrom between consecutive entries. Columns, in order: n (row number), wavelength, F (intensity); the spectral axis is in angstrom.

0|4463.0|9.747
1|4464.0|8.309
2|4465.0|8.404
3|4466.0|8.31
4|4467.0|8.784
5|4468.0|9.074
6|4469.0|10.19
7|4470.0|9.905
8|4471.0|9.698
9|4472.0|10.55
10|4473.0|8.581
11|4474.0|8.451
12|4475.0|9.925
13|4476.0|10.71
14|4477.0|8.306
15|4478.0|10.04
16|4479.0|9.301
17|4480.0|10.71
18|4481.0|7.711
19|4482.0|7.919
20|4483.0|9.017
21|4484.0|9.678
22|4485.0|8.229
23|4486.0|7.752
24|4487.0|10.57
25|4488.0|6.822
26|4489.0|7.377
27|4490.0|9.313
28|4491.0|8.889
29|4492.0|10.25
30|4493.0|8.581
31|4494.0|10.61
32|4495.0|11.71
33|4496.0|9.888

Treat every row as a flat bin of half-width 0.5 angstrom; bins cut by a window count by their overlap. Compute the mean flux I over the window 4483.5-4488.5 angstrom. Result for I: 8.61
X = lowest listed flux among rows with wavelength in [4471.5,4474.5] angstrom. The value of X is 8.451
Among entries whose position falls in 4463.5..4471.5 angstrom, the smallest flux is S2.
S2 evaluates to 8.309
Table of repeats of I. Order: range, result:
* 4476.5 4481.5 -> 9.21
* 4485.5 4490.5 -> 8.37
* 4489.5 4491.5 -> 9.1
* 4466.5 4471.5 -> 9.53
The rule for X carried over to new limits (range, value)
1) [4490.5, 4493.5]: 8.581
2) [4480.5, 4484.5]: 7.711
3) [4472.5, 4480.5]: 8.306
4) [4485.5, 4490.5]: 6.822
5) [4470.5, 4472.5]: 9.698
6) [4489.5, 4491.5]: 8.889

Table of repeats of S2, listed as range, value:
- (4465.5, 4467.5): 8.31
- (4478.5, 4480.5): 9.301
